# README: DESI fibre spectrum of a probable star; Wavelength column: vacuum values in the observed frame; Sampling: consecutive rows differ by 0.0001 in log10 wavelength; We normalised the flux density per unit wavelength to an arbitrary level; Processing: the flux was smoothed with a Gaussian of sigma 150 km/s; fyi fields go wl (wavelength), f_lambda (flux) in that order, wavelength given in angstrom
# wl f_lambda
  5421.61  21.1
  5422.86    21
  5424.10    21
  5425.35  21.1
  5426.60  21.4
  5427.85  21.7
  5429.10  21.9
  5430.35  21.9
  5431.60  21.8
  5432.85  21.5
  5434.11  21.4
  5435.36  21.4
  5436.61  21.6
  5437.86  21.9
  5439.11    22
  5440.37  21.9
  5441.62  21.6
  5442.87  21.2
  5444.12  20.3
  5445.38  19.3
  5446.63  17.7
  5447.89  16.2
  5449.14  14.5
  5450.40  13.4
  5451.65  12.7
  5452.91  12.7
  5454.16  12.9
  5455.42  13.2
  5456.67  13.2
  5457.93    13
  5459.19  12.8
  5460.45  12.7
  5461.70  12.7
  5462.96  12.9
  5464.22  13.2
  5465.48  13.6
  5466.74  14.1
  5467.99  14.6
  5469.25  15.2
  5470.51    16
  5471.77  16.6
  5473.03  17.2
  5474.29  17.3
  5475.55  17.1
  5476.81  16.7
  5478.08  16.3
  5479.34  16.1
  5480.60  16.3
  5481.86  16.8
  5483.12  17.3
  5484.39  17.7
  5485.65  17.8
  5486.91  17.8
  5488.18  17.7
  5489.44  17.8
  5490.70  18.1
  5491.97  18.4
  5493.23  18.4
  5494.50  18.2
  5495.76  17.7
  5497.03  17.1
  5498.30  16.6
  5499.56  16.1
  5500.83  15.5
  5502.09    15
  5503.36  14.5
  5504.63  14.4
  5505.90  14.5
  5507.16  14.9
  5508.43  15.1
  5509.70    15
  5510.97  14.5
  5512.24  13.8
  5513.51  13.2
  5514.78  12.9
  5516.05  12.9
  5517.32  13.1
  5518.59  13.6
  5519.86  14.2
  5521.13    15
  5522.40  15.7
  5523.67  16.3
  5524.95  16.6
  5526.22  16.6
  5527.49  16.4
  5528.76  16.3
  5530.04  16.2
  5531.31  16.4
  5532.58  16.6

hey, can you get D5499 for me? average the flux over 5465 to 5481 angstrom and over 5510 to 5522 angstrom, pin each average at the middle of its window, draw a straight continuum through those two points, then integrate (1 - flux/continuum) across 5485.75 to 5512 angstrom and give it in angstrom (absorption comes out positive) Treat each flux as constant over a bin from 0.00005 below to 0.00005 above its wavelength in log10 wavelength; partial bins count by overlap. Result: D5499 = -3.0 angstrom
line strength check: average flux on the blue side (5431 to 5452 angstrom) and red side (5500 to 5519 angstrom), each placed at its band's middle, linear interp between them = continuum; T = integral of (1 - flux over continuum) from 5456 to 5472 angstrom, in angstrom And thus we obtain 3.5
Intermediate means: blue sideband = 19.5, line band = 13.8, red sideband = 14.2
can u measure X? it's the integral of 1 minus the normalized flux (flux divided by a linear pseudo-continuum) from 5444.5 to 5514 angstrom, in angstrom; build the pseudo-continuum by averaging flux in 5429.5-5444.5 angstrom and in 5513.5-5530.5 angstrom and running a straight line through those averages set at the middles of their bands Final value 9.8 angstrom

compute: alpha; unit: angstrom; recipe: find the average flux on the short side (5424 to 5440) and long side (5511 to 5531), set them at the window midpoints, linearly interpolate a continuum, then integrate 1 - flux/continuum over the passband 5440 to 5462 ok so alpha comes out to 5.0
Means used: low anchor 21.6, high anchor 14.9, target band 15.6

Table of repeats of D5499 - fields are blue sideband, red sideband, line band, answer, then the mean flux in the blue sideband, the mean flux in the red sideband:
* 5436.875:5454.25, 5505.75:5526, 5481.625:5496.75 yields -1.9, 18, 14.5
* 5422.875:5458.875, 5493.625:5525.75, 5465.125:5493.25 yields -0.1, 18.7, 15.1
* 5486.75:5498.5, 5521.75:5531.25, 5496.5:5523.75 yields 3.8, 17.8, 16.3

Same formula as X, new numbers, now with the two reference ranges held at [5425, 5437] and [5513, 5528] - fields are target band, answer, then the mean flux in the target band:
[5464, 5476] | 1.9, 15.6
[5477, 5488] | 0.4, 17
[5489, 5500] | -0.6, 17.6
